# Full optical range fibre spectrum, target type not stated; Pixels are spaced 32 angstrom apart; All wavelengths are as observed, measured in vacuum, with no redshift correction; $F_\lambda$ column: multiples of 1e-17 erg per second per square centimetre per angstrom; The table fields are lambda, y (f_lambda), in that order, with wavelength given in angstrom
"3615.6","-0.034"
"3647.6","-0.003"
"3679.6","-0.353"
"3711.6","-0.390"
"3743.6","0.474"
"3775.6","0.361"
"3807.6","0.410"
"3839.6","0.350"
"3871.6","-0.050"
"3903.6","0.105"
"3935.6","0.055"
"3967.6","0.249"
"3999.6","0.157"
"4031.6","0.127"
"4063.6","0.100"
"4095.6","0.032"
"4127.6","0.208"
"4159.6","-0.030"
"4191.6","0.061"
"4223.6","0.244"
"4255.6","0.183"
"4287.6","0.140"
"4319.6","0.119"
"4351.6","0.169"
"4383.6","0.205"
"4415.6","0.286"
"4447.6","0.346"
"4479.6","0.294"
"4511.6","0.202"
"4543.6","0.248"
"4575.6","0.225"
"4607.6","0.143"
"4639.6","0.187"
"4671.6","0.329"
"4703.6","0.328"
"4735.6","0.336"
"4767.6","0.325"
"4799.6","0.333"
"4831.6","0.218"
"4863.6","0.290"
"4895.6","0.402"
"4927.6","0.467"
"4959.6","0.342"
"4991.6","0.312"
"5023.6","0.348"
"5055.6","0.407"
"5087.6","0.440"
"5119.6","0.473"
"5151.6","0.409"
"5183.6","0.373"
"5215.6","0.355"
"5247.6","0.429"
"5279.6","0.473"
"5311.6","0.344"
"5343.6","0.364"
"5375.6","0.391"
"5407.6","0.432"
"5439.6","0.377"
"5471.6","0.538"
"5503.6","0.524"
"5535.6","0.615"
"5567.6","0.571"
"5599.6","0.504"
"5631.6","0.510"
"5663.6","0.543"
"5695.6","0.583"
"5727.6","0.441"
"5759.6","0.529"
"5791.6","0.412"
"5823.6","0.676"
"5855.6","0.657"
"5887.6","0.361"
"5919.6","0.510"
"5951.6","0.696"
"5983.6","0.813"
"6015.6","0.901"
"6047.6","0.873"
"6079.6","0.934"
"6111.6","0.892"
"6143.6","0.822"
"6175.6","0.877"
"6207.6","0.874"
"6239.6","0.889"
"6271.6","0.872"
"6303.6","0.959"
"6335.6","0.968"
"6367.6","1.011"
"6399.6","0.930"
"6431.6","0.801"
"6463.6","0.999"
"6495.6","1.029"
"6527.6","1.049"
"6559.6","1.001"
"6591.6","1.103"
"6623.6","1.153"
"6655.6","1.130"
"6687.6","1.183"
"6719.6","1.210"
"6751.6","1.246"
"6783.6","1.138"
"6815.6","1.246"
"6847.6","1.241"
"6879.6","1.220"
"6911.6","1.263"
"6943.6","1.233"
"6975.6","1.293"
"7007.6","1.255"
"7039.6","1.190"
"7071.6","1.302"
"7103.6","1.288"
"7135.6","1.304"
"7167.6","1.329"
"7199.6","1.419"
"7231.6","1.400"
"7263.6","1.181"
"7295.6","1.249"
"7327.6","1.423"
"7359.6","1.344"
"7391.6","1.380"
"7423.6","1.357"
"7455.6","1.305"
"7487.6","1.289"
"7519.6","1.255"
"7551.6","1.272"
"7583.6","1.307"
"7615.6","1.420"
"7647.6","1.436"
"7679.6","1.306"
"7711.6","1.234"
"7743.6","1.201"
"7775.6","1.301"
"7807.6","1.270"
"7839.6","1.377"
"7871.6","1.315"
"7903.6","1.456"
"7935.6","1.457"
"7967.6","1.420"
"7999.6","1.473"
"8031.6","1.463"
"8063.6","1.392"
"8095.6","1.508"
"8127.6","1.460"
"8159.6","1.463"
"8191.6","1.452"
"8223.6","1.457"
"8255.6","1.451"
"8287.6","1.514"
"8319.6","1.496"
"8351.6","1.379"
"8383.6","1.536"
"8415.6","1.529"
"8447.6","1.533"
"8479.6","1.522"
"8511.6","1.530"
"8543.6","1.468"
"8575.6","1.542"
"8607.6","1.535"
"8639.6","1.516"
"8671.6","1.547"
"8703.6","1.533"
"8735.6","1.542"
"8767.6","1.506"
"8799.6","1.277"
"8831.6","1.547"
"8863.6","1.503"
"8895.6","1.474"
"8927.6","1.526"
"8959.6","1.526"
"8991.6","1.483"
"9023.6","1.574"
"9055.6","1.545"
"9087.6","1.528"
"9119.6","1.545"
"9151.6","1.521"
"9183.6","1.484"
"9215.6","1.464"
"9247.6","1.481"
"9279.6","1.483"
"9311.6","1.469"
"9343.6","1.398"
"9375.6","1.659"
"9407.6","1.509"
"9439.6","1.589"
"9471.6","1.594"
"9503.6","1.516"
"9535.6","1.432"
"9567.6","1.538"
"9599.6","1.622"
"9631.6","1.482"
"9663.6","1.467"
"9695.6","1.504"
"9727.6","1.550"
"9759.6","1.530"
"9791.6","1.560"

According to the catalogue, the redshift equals 0.49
